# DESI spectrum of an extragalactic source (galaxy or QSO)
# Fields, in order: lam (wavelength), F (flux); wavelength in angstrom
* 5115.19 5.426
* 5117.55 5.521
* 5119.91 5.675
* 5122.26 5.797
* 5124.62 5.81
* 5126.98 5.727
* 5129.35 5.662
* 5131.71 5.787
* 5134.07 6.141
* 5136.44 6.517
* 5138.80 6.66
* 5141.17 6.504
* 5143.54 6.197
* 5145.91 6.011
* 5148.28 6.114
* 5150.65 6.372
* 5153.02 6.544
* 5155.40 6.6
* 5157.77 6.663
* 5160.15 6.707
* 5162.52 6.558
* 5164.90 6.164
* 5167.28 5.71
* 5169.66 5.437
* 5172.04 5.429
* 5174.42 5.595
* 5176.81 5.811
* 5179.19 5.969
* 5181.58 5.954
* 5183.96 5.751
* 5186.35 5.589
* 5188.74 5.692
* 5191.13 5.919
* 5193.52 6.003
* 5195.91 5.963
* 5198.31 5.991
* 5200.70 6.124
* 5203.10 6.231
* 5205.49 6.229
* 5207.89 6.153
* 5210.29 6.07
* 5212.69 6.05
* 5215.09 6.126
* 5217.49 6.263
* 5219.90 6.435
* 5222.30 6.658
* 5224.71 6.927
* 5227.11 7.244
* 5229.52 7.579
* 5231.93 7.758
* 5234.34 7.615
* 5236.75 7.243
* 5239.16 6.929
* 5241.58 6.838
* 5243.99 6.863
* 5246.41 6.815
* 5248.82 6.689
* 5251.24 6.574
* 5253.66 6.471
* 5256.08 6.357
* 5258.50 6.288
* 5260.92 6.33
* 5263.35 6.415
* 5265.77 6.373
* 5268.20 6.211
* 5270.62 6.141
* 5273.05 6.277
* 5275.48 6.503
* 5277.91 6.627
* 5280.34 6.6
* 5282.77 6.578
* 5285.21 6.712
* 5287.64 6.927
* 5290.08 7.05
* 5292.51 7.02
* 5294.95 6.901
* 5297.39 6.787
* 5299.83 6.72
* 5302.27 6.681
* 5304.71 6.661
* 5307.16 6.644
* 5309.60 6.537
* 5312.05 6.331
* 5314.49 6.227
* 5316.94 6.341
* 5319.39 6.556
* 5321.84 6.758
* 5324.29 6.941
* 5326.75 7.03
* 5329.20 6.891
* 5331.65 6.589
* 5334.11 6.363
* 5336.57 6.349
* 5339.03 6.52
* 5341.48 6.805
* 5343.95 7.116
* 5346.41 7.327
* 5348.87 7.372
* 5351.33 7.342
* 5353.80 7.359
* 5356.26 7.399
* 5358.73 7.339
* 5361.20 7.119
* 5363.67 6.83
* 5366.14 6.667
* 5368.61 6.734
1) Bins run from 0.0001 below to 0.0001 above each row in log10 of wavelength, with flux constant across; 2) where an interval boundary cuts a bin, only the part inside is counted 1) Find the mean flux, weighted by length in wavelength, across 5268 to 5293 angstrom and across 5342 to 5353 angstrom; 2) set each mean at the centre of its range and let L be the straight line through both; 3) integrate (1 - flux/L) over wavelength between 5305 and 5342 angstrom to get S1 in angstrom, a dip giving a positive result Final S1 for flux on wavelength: 2.3 angstrom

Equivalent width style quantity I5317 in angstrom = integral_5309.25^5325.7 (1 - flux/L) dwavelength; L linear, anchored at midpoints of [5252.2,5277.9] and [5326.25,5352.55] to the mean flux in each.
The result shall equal 0.47 angstrom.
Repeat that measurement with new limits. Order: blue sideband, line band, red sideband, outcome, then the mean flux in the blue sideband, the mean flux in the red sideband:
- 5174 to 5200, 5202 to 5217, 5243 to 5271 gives -0.2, 5.85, 6.47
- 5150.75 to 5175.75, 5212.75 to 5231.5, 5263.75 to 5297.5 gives -1.1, 6.15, 6.61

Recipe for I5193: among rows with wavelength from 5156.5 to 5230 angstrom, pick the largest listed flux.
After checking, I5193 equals 7.579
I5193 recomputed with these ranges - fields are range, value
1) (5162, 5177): 6.558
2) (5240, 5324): 7.05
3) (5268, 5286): 6.712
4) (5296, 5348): 7.327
